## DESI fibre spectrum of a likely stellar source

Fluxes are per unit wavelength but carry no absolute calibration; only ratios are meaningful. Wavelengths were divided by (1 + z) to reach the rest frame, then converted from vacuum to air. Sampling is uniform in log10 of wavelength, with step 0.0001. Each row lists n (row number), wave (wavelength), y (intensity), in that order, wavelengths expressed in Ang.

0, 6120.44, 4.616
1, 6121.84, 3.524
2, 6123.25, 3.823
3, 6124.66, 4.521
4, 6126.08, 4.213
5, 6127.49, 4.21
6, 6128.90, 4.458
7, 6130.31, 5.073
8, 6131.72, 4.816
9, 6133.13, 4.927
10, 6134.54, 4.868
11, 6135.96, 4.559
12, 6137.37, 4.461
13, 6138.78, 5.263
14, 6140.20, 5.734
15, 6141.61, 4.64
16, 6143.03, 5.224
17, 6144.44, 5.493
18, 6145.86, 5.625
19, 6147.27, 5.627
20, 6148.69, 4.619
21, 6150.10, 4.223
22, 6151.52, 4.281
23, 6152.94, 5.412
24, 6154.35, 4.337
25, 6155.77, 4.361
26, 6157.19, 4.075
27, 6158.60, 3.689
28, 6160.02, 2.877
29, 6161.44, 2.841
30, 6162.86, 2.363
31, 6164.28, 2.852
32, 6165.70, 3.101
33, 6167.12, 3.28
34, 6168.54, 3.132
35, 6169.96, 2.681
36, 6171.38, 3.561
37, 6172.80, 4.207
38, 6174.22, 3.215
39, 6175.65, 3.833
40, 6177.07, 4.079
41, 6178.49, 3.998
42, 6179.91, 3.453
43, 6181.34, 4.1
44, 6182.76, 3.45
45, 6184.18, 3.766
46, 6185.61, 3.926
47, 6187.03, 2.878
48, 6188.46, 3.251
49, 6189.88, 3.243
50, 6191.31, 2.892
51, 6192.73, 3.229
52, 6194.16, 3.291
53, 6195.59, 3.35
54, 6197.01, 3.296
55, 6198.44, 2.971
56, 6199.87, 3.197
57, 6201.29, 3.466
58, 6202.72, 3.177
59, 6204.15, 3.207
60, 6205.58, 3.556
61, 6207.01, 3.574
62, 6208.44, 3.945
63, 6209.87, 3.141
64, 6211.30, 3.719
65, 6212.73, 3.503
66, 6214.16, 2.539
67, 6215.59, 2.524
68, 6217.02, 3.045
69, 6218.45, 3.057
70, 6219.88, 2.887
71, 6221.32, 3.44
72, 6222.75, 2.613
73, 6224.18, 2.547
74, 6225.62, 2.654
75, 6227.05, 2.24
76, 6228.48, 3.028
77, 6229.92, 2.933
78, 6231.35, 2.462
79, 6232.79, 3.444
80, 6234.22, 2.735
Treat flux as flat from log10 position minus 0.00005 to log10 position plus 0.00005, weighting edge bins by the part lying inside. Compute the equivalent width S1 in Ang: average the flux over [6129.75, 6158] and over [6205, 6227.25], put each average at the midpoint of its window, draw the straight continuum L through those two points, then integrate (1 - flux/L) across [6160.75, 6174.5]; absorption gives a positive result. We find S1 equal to 3.7 Ang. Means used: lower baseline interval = 4.88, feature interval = 3.12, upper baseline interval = 3.08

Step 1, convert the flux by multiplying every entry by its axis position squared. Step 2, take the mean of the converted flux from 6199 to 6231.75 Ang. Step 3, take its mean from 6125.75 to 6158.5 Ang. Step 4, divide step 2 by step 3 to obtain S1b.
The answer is 0.66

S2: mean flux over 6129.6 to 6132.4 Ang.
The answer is 4.95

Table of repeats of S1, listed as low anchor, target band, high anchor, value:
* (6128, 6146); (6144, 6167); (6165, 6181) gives 1.09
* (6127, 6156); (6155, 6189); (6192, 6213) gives 5.35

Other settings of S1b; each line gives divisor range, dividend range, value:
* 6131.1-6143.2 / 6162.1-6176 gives 0.66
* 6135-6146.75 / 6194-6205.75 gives 0.65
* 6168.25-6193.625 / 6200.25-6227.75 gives 0.89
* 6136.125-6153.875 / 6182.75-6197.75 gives 0.67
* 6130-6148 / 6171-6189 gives 0.73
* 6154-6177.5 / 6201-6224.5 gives 0.94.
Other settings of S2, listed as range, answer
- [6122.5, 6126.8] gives 4.17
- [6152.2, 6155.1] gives 4.86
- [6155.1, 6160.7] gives 3.75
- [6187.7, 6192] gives 3.12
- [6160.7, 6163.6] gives 2.6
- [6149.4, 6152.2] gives 4.25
